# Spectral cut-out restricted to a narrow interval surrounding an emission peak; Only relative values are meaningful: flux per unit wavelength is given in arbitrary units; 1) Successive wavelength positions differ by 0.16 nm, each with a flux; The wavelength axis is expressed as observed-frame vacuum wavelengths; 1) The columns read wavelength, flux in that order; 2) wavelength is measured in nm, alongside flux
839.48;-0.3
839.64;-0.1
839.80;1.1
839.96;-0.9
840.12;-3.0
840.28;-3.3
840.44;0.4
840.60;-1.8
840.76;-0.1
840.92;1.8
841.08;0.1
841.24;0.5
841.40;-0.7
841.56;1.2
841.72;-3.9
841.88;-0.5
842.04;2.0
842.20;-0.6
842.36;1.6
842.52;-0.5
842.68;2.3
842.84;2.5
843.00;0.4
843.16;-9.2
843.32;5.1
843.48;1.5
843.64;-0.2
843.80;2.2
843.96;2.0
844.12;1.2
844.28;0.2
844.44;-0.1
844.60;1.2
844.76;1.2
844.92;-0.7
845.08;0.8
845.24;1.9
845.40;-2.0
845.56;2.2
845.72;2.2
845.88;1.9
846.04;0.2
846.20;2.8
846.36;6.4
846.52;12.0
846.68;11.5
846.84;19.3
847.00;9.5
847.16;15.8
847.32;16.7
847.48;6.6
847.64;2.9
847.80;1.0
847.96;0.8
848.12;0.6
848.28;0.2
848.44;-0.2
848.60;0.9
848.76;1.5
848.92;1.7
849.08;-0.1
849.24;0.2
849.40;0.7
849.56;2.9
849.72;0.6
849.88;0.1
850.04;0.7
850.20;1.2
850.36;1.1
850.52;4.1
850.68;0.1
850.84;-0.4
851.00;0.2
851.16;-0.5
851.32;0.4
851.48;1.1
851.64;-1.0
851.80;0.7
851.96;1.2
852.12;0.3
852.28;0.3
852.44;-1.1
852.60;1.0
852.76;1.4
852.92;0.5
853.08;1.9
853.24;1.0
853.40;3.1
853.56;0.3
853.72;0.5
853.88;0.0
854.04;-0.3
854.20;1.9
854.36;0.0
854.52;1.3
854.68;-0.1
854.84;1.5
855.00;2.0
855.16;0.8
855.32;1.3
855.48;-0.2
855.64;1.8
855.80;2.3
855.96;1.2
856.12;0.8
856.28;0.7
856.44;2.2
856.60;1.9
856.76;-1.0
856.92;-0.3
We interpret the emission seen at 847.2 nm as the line [O II] 3727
